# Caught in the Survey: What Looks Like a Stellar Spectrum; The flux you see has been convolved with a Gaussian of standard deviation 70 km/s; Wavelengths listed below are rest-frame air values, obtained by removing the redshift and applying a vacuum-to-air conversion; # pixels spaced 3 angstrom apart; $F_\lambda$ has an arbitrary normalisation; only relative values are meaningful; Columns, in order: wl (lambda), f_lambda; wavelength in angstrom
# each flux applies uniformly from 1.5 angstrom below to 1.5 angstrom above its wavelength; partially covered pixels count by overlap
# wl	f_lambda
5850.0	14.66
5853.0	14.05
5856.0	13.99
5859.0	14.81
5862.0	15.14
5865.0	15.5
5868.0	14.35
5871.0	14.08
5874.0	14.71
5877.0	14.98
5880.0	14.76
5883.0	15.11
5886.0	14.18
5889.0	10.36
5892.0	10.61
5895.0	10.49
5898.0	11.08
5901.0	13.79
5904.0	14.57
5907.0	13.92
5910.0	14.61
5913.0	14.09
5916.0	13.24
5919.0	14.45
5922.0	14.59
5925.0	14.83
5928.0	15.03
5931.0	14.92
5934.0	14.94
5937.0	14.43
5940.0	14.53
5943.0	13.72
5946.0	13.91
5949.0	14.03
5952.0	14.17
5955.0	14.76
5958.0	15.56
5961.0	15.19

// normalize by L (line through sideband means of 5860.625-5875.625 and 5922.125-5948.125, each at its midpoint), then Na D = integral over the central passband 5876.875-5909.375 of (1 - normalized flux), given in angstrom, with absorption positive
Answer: 3.6 angstrom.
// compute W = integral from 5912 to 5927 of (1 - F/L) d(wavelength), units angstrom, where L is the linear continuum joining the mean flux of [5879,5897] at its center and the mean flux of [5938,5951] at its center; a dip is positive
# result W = -1.0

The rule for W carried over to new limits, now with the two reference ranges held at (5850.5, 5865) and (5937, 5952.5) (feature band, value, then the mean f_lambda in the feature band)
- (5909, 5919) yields 0.18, 14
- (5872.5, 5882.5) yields -0.24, 14.8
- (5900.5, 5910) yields 0.08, 14.2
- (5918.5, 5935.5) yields -0.73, 14.8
